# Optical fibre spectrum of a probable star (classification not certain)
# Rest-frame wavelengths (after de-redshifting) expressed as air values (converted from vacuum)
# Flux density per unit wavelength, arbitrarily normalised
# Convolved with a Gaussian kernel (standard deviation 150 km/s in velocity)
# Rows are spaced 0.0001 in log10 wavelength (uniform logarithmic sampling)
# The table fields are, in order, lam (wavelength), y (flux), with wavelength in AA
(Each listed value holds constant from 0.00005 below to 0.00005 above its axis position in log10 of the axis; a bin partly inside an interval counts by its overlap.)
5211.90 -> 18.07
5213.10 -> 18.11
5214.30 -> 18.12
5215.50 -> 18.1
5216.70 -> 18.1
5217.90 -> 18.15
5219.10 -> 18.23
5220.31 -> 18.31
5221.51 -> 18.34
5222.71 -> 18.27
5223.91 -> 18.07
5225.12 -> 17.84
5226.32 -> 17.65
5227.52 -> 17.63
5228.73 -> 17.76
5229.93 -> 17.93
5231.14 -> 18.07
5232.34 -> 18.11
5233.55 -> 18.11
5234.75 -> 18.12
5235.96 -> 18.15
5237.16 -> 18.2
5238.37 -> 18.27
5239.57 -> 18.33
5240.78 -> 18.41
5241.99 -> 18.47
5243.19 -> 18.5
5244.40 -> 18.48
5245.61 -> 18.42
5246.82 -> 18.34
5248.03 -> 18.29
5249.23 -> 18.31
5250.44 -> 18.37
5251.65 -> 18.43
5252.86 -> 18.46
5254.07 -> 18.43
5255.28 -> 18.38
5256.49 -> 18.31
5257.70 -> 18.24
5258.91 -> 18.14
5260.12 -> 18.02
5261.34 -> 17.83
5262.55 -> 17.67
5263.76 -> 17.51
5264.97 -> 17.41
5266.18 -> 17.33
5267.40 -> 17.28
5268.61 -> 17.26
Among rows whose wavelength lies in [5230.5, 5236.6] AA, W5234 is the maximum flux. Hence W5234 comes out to 18.15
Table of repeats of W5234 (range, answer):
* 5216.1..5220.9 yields 18.31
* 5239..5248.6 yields 18.5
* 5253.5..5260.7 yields 18.43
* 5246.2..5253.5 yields 18.46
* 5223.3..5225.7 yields 18.07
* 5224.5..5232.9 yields 18.11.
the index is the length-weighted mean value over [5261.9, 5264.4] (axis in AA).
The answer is 17.6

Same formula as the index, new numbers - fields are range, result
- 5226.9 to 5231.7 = 17.8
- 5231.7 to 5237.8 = 18.1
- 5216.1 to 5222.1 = 18.2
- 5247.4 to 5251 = 18.4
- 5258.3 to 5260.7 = 18.1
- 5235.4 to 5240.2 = 18.3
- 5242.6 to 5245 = 18.5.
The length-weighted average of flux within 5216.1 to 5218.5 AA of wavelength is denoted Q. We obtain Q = 18.1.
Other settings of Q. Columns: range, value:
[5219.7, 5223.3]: 18.3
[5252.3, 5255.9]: 18.4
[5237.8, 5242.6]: 18.4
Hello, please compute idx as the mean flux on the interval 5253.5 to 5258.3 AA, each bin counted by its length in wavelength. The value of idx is 18.3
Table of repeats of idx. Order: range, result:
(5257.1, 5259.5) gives 18.2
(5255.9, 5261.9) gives 18.1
